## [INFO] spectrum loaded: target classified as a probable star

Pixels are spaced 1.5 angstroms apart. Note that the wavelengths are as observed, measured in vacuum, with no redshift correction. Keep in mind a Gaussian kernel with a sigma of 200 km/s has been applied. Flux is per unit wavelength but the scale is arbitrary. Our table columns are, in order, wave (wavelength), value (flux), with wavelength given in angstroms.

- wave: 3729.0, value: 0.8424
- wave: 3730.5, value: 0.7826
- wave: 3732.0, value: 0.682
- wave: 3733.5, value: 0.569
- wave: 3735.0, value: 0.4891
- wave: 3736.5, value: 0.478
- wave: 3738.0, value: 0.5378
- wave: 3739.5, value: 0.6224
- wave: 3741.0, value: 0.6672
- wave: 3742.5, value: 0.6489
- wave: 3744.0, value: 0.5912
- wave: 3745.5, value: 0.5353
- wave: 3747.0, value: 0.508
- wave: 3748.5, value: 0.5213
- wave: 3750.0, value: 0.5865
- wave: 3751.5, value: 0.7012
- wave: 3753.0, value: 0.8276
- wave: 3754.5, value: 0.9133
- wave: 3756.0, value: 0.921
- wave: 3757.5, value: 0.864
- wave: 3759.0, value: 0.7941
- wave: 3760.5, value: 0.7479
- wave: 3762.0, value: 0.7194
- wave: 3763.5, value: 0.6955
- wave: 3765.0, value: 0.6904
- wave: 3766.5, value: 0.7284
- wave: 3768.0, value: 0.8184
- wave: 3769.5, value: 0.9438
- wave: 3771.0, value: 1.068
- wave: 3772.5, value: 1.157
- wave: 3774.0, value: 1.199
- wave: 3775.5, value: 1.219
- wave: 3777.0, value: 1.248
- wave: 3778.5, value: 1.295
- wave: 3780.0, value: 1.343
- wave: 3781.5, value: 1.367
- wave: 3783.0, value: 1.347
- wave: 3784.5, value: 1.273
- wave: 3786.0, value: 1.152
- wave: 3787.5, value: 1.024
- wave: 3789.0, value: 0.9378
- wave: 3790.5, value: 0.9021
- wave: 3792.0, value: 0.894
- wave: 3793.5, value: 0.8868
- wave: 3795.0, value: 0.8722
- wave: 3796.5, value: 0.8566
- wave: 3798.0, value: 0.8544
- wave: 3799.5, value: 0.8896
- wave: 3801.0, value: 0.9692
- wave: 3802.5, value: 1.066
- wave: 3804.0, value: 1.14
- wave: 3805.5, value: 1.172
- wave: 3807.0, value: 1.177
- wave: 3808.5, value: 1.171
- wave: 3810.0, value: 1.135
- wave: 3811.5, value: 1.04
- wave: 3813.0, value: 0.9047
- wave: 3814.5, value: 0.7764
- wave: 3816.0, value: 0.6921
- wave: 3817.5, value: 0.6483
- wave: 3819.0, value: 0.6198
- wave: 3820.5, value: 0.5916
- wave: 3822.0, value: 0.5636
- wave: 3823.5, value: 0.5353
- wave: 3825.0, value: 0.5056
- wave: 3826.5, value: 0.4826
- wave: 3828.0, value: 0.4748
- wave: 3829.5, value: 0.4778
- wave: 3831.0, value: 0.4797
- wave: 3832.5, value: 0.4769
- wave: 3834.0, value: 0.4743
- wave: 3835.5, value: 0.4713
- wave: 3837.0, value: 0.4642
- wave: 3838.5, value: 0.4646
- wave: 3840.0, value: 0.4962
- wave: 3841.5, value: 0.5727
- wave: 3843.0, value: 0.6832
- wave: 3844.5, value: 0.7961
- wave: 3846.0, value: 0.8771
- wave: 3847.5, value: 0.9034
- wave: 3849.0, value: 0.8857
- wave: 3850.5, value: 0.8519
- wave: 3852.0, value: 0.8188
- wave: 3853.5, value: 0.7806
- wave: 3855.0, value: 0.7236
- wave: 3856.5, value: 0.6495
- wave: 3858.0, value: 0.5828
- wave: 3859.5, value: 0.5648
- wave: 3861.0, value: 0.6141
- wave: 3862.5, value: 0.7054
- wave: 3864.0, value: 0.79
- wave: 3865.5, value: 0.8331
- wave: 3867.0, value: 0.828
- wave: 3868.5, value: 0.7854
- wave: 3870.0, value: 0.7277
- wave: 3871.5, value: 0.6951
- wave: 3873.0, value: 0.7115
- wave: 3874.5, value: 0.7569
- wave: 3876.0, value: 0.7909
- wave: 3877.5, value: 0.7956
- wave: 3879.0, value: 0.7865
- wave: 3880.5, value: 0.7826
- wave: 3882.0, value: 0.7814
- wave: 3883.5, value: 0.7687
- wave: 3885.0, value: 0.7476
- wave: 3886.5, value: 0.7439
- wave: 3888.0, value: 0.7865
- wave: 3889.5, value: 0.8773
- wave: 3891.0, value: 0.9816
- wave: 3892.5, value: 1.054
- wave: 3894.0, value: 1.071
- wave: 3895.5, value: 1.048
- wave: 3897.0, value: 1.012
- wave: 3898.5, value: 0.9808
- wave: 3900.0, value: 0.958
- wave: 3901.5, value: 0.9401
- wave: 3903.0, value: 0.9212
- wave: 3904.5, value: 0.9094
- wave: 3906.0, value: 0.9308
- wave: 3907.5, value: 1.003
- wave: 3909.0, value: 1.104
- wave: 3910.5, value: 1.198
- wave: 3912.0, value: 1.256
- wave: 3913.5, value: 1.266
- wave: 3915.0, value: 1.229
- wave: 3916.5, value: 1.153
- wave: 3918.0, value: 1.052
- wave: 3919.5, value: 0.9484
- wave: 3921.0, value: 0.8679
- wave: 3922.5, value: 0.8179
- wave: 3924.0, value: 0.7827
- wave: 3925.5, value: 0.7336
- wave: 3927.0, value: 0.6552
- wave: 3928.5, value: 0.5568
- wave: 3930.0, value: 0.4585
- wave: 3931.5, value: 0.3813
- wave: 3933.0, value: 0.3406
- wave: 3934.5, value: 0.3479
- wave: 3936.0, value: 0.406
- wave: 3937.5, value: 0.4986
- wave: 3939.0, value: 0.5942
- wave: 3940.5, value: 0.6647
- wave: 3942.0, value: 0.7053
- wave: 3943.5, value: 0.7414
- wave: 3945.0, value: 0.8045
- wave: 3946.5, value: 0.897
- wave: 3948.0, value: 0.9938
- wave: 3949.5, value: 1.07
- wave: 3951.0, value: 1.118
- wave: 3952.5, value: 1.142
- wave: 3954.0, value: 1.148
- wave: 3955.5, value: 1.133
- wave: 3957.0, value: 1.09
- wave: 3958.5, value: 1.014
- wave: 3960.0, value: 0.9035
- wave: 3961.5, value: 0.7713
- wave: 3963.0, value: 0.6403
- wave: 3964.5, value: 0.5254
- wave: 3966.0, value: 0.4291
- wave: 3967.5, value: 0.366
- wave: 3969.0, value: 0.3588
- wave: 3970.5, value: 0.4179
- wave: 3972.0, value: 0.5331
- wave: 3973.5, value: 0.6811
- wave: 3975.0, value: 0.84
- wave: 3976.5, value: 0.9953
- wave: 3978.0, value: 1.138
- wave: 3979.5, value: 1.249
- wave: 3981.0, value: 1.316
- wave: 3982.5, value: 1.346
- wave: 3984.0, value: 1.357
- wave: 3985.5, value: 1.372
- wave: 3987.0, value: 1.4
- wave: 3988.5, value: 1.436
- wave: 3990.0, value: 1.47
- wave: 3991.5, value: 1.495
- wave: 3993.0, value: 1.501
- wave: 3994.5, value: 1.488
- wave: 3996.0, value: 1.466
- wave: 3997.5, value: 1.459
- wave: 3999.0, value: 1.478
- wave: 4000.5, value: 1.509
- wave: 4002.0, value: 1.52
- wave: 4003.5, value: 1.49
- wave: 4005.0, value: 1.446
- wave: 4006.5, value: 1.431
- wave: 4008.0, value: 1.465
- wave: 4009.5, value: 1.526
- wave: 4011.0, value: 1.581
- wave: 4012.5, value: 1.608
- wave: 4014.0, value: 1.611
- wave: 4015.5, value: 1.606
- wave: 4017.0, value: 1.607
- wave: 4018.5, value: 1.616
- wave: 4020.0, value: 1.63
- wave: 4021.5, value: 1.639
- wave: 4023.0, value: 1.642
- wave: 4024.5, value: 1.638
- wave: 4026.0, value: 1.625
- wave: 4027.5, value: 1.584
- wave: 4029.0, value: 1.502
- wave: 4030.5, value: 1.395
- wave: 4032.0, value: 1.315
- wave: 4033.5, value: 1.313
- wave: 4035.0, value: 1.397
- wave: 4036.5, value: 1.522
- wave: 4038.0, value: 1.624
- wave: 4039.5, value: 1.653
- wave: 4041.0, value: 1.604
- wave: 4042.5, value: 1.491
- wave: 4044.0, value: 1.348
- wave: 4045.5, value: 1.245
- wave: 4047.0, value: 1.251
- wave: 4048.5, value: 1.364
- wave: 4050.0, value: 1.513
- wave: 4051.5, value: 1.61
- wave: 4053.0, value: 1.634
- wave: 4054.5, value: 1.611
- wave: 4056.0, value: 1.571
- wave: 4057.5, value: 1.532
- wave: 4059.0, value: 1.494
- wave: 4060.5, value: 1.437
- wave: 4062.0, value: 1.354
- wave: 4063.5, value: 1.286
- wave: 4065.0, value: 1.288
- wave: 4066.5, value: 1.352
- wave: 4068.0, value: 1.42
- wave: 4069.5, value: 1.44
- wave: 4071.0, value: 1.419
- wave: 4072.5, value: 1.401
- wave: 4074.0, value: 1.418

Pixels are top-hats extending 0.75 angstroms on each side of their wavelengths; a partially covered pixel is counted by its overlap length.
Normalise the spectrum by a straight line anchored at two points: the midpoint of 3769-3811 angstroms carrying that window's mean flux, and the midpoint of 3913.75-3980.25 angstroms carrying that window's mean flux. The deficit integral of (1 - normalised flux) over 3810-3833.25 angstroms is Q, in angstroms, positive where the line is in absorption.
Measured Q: 9.0 angstroms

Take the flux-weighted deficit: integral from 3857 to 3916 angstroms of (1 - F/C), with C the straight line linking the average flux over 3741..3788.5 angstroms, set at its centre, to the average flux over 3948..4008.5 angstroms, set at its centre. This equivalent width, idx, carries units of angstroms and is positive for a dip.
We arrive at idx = 8.8 angstroms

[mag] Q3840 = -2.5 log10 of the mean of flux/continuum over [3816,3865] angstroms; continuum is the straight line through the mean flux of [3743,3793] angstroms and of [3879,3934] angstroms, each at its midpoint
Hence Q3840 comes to 0.40 mag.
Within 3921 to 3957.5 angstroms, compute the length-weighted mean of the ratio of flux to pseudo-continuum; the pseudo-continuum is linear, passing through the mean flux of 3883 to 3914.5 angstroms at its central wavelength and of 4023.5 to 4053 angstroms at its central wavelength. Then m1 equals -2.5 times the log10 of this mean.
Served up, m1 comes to 0.44 mag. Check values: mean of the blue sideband 0.983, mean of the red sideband 1.48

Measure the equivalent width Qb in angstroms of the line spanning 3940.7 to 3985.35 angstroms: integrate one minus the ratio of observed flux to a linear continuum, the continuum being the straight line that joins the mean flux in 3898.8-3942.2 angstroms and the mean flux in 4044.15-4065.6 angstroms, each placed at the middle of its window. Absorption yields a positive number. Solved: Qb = 5.5 angstroms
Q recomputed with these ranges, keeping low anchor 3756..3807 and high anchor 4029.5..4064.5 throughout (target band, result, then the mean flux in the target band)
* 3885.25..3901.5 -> 3.43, 0.945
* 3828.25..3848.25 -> 9.41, 0.585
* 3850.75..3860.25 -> 3.66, 0.695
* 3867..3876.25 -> 3.27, 0.749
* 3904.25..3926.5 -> 3.93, 1.02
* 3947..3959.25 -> 2.02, 1.08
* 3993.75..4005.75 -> -0.91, 1.48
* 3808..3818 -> 1.40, 0.91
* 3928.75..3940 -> 7.31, 0.443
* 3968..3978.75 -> 5.10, 0.701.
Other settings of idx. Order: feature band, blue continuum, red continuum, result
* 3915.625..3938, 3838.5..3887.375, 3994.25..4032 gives 8.3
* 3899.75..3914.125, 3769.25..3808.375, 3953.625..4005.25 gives 0.6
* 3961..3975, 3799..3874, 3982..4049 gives 8.2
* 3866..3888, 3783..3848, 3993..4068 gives 5.0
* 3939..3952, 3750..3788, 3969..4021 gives 4.1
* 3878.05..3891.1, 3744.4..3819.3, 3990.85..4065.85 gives 4.2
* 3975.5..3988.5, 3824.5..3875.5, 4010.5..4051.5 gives 0.1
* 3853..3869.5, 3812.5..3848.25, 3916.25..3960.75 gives -1.4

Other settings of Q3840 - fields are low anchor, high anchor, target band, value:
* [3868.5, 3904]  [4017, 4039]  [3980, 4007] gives -0.06 mag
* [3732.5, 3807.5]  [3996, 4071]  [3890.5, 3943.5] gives 0.39 mag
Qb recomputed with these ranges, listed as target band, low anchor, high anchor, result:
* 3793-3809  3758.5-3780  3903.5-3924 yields -0.3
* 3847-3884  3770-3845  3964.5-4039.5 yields 9.2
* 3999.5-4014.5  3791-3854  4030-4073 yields -2.3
